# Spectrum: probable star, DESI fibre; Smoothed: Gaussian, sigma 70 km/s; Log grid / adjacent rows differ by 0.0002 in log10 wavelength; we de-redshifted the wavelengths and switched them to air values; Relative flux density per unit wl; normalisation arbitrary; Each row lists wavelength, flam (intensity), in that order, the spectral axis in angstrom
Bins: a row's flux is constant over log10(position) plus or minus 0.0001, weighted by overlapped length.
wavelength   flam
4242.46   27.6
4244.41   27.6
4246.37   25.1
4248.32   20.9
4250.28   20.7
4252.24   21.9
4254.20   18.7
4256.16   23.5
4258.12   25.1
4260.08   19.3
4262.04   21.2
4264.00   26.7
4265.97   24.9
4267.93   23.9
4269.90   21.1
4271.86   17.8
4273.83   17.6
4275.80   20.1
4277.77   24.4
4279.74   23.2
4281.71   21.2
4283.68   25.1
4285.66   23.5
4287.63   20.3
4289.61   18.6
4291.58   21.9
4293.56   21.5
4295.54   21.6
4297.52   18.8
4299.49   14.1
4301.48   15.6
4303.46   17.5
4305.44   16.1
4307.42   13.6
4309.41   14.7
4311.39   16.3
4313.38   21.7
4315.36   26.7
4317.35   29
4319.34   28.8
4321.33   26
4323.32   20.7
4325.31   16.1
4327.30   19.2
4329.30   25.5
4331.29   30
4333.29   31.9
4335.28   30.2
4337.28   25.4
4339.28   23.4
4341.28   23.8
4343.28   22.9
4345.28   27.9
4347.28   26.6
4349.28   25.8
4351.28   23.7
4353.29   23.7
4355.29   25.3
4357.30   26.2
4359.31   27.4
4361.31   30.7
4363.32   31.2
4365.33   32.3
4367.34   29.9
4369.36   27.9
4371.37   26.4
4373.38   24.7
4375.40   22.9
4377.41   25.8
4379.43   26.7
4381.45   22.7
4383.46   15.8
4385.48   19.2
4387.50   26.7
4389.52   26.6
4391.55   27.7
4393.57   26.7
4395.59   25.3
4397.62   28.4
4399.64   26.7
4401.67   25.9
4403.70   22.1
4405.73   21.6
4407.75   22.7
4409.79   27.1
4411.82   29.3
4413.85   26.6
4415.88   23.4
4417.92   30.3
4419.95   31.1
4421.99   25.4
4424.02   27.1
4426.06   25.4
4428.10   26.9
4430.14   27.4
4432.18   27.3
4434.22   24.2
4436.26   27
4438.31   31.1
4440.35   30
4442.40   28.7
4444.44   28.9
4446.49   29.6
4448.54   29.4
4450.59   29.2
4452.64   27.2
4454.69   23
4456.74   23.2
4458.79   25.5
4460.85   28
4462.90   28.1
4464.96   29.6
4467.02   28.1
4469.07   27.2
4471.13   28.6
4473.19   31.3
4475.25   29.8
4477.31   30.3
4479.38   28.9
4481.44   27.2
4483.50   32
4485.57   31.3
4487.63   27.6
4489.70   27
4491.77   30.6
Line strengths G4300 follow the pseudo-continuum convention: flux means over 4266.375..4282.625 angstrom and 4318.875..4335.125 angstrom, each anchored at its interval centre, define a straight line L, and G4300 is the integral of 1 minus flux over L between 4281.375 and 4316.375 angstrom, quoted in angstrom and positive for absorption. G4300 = 5.45 angstrom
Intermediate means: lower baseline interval 21.3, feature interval 19.3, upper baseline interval 24.9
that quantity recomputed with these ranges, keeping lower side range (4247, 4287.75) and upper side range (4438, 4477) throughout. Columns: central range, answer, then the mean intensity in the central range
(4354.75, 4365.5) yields -1.6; 28.7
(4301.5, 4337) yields 2.0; 22.5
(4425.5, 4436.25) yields 0.4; 26.4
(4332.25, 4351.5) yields -1.4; 26.3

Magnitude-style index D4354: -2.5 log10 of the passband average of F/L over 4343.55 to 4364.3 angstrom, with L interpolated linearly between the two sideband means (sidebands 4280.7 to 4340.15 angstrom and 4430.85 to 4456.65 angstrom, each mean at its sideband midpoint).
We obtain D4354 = -0.13 mag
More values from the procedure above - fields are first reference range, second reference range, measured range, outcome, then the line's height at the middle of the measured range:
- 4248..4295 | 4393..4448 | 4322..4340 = -0.040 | 23.8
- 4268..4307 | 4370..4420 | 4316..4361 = -0.139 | 22.5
